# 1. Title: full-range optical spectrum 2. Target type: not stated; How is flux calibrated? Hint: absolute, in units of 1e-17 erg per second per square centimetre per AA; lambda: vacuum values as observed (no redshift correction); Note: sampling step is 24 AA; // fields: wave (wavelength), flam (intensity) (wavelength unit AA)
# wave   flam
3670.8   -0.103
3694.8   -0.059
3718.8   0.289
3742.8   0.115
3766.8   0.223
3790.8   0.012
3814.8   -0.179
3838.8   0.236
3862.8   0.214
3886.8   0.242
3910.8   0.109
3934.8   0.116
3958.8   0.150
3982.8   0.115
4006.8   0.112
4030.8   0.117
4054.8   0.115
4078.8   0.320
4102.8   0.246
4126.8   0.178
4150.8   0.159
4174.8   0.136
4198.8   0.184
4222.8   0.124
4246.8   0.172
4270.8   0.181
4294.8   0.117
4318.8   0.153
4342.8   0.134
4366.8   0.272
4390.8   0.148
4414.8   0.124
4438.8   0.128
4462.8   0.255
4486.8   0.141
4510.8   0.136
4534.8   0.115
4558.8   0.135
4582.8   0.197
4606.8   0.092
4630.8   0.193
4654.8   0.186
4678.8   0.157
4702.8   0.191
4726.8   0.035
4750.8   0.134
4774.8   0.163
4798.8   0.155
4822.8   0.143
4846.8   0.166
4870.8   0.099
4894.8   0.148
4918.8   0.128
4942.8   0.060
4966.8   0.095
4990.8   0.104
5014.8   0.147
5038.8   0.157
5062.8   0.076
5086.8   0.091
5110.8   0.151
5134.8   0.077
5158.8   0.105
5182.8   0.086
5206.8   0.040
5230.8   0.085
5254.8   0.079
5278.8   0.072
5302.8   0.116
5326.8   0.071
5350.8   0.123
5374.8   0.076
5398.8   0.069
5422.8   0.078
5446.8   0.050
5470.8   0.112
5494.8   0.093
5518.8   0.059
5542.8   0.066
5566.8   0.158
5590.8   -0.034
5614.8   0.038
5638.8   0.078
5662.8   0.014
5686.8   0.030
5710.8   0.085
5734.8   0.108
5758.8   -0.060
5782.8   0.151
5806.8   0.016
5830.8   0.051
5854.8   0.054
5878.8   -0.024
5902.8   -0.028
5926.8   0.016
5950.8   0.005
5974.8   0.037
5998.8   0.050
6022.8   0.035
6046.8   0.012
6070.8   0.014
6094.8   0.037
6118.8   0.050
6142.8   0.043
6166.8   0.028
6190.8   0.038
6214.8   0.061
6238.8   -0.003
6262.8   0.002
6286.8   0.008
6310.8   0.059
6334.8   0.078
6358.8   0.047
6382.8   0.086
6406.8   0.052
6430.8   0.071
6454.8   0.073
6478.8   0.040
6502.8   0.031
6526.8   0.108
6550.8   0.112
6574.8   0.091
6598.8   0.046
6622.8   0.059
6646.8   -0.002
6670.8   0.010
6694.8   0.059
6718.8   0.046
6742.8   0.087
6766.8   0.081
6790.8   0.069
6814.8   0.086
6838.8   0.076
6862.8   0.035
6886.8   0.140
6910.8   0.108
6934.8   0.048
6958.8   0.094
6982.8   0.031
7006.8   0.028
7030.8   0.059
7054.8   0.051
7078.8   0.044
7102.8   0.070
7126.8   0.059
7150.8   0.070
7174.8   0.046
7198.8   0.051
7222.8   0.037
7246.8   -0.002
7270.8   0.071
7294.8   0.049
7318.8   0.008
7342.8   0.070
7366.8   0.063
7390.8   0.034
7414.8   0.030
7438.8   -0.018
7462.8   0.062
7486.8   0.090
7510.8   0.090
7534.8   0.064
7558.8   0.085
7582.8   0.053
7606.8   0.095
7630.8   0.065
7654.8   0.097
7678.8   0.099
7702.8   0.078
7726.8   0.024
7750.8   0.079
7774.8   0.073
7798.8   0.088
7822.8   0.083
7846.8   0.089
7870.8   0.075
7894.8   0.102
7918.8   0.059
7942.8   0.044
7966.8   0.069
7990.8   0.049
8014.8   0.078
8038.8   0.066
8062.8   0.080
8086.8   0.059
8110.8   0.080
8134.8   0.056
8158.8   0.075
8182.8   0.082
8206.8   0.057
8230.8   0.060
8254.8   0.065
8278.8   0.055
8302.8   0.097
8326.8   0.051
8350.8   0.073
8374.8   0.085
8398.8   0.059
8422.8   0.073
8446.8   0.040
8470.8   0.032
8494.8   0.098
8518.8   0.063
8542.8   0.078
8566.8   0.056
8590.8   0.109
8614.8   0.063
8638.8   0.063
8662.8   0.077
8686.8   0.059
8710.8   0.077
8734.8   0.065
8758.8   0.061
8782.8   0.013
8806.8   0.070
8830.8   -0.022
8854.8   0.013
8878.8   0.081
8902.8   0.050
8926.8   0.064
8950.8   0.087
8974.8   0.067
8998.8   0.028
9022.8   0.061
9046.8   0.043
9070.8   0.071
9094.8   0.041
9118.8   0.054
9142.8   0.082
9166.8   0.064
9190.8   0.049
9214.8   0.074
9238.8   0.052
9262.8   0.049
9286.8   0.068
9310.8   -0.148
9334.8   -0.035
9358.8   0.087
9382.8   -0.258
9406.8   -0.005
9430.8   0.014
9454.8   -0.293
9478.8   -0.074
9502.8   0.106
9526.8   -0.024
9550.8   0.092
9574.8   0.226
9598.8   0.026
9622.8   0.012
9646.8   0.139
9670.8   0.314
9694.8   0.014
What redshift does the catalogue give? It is 1.59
